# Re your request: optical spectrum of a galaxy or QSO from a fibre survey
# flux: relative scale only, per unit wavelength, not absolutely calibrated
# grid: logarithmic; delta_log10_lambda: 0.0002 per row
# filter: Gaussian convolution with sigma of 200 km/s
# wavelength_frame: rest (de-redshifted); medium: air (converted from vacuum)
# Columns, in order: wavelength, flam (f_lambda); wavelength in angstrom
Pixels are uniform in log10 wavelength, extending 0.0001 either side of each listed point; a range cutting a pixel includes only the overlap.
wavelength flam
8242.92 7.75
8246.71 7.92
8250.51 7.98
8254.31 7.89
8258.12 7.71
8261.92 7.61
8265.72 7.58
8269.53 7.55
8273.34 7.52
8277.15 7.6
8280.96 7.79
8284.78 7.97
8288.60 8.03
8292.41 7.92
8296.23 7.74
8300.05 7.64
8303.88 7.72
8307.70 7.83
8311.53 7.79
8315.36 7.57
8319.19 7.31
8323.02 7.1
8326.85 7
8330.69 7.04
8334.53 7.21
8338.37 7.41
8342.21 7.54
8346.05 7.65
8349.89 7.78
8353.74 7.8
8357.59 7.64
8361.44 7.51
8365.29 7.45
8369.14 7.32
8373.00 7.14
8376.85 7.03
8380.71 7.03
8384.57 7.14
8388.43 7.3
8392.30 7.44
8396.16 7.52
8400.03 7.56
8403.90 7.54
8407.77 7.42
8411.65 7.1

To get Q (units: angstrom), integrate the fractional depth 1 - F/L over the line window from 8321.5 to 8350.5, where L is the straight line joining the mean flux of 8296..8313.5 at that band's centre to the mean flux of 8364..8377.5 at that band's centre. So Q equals 0.69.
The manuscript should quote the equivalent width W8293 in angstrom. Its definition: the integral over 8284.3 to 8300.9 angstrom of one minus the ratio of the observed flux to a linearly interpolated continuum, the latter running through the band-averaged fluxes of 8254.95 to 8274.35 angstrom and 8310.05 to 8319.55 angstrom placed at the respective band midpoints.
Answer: -0.6 angstrom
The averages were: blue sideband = 7.62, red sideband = 7.59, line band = 7.87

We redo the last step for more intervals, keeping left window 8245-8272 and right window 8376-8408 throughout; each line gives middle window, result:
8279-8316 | -0.89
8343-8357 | -0.48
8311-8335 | 0.90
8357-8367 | -0.13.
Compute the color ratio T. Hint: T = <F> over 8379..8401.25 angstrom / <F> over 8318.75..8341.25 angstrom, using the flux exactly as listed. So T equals 1.02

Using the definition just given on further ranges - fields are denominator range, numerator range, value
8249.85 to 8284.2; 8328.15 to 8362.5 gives 0.97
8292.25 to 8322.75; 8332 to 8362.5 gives 0.99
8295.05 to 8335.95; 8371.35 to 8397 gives 0.97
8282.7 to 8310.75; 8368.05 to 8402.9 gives 0.93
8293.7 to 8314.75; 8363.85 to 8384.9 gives 0.93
